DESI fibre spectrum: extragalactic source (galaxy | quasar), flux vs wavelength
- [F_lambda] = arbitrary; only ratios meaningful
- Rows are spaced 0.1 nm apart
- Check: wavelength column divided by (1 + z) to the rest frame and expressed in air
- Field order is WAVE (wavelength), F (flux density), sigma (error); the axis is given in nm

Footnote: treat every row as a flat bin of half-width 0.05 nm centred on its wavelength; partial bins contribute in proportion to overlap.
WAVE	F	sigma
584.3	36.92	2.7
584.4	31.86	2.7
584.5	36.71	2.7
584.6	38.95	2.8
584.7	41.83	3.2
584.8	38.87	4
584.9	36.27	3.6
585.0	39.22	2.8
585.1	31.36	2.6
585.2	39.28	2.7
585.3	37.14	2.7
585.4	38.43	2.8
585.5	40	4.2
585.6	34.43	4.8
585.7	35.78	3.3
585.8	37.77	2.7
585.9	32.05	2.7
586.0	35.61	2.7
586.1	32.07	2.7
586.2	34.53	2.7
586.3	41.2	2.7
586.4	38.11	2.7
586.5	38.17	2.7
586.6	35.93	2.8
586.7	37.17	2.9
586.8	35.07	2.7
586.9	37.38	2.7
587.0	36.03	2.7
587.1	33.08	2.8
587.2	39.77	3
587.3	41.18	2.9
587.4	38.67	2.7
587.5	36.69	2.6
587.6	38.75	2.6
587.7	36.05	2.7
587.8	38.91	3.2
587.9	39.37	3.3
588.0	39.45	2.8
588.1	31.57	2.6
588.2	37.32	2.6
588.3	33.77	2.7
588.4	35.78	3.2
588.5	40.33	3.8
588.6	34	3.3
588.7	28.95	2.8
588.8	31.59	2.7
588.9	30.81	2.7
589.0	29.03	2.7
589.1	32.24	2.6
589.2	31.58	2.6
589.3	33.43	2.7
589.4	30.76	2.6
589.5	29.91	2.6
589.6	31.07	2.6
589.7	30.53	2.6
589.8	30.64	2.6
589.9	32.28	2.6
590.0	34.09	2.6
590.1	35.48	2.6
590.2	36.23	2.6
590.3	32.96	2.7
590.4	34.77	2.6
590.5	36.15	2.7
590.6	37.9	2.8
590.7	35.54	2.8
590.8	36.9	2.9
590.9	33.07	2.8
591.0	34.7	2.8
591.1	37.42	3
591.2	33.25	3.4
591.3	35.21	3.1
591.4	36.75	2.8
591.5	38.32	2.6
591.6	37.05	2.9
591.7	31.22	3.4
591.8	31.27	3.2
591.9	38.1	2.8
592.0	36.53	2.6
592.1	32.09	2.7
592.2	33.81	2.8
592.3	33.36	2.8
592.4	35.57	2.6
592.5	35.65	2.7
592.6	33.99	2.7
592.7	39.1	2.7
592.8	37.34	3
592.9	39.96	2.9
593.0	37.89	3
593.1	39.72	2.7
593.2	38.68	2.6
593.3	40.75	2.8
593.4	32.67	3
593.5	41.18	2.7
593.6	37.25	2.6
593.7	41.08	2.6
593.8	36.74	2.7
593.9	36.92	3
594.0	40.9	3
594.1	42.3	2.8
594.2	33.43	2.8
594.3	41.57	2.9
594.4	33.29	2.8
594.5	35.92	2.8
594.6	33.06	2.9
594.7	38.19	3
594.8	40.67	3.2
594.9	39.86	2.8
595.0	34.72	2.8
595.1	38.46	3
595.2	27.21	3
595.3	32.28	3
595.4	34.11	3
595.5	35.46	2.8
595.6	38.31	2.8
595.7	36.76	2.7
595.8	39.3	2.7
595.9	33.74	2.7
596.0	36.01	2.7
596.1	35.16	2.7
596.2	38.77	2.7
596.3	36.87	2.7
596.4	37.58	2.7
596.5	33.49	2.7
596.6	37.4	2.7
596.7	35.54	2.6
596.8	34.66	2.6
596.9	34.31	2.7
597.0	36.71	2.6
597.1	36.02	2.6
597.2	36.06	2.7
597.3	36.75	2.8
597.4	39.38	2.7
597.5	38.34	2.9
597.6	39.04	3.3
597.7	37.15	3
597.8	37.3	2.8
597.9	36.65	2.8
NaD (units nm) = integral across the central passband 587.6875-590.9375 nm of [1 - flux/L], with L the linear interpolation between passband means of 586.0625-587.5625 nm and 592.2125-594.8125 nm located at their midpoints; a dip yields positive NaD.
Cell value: 0.28 nm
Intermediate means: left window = 37.1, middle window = 34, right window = 37.5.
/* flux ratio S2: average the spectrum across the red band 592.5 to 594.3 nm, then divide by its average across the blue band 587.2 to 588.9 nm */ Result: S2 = 1.05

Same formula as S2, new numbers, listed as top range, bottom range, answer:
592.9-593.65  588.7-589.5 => 1.23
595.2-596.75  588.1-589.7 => 1.10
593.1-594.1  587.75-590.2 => 1.16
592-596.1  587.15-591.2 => 1.06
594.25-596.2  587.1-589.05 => 1.01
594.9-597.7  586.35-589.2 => 1.01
